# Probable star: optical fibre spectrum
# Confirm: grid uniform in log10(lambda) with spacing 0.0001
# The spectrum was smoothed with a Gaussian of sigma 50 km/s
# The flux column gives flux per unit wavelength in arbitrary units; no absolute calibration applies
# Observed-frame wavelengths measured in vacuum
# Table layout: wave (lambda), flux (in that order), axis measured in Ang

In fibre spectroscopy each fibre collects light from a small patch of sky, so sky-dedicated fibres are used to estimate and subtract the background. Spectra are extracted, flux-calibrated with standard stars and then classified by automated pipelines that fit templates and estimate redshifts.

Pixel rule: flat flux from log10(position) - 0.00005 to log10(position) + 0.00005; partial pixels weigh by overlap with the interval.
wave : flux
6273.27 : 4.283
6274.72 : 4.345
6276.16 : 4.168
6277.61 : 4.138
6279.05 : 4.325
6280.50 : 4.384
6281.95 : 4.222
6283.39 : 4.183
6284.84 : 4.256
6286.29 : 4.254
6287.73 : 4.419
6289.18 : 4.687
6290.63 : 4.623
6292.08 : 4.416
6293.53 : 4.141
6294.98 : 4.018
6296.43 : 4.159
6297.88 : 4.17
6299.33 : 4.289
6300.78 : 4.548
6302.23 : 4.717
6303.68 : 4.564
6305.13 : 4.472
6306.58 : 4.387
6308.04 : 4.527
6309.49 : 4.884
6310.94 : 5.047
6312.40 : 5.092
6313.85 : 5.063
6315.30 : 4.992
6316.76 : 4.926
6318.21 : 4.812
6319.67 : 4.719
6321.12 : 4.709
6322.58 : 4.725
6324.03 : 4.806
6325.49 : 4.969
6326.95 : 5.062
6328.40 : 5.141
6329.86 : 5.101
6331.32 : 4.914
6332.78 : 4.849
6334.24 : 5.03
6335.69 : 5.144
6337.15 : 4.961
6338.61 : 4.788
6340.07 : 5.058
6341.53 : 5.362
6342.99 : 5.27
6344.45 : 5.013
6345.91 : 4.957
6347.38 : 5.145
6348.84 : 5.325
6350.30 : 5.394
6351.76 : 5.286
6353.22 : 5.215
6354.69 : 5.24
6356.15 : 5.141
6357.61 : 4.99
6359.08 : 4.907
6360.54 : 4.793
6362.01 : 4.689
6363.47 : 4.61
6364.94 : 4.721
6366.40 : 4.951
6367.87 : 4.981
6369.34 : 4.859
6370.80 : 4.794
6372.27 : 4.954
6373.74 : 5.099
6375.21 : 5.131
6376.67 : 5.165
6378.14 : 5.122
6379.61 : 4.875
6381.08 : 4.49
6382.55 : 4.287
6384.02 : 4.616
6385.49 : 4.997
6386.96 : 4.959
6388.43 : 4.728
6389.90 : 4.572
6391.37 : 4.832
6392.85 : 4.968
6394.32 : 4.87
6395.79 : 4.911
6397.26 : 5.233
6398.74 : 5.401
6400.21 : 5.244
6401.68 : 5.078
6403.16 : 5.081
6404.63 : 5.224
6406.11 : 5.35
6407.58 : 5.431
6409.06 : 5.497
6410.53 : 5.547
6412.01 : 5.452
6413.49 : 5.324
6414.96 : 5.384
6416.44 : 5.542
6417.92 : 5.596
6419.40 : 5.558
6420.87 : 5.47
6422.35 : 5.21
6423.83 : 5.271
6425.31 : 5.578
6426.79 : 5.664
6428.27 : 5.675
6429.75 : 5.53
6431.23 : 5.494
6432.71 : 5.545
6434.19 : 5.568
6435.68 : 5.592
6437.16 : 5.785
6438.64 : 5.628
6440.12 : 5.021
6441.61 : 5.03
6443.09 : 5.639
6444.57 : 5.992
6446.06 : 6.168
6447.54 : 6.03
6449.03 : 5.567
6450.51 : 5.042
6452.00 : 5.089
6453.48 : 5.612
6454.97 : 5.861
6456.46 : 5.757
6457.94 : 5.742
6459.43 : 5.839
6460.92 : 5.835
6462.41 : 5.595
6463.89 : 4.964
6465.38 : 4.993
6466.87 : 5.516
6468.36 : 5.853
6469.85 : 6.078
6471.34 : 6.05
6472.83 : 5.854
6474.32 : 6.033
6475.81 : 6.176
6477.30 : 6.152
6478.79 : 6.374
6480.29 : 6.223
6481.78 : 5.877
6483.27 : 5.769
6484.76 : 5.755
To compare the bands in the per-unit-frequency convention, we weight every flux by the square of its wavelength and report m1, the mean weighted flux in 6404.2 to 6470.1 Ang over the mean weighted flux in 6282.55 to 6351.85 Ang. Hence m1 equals 1.2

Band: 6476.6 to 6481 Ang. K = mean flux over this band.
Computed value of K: 6.24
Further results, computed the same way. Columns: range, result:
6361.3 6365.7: 4.68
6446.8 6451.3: 5.54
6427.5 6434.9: 5.57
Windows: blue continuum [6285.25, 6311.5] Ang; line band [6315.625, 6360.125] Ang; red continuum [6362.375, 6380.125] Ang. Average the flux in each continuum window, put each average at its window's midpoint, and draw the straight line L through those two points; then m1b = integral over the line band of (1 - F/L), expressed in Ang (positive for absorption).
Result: -2.96 Ang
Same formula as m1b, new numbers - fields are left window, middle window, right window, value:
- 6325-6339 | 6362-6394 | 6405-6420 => 2.6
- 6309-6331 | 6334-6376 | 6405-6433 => 0.8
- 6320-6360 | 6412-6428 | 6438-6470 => -0.1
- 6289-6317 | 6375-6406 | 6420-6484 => 1.6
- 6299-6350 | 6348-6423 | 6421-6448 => 2.8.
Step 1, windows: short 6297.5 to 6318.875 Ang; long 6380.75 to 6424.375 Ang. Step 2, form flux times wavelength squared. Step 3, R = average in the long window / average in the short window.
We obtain 1.13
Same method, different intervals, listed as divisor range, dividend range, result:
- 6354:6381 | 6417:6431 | 1.14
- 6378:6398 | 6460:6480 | 1.24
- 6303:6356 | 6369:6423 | 1.05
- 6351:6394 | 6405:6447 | 1.15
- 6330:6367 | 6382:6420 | 1.04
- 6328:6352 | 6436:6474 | 1.14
